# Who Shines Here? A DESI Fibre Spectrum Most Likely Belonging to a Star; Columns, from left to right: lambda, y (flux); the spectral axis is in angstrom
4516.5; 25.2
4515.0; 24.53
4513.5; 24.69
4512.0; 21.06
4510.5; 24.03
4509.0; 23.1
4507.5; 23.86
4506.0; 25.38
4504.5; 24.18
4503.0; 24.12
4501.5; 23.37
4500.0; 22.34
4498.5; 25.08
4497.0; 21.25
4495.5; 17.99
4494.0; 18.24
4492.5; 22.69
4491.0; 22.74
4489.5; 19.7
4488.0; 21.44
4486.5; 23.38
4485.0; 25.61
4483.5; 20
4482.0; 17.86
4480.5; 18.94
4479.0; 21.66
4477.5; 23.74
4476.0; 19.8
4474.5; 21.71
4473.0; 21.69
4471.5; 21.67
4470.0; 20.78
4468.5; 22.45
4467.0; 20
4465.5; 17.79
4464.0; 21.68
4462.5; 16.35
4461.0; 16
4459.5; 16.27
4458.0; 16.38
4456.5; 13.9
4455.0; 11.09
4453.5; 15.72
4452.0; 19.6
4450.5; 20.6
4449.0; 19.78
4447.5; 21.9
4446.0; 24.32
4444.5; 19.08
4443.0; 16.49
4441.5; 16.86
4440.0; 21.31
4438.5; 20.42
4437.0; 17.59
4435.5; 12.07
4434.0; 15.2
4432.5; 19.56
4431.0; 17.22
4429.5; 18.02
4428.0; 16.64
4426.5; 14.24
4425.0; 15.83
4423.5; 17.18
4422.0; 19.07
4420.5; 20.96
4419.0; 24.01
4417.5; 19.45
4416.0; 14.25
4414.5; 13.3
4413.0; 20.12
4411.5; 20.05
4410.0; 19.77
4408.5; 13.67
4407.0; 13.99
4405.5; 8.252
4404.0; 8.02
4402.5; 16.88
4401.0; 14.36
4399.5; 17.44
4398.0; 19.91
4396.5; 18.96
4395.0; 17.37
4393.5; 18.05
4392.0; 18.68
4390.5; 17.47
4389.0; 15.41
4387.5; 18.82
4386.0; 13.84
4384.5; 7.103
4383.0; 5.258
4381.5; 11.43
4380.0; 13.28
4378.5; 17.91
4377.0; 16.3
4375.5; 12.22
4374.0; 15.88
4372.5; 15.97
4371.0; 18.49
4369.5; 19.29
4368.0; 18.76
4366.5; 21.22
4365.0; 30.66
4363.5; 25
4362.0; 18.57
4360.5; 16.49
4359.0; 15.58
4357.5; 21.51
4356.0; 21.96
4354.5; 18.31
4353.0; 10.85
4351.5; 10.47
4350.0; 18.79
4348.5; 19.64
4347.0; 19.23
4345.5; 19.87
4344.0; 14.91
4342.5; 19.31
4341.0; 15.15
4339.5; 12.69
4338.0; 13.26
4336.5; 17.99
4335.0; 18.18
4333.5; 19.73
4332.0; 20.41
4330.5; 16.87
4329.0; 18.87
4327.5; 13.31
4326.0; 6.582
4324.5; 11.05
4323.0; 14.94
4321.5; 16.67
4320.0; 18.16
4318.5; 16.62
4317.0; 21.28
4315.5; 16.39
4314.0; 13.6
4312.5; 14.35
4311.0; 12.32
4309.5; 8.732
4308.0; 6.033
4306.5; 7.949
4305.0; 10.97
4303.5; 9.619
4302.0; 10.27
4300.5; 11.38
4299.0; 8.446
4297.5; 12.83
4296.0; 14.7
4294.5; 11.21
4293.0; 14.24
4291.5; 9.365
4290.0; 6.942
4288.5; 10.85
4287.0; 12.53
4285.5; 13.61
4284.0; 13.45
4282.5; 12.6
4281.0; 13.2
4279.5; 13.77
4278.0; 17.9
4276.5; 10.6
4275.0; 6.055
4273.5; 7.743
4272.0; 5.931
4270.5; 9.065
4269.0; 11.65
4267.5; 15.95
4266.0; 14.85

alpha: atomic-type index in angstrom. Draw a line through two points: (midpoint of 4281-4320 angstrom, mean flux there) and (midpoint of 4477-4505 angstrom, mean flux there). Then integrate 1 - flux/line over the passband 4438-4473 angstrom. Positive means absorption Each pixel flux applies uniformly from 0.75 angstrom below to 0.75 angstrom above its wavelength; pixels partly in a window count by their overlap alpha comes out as 2.1 angstrom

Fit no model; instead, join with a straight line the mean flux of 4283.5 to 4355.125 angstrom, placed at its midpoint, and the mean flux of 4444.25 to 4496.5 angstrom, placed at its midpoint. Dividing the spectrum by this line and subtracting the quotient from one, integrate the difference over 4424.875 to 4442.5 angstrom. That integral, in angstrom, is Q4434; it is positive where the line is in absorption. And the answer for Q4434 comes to 1.23 angstrom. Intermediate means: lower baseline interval 14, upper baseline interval 19.8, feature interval 17.1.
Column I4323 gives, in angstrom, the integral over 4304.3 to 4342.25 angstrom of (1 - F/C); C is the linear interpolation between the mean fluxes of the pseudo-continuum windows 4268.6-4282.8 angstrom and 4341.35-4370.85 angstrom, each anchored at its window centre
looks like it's 2.7 angstrom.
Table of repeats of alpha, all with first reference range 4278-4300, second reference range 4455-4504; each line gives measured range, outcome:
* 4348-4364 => -2.9 angstrom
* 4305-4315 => 1.9 angstrom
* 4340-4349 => -2.0 angstrom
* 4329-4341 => -2.4 angstrom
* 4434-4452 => -0.1 angstrom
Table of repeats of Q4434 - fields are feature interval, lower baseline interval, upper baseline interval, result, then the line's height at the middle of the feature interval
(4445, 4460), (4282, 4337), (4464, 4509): 1.5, 20.1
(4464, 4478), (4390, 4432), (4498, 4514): 0.1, 21.2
